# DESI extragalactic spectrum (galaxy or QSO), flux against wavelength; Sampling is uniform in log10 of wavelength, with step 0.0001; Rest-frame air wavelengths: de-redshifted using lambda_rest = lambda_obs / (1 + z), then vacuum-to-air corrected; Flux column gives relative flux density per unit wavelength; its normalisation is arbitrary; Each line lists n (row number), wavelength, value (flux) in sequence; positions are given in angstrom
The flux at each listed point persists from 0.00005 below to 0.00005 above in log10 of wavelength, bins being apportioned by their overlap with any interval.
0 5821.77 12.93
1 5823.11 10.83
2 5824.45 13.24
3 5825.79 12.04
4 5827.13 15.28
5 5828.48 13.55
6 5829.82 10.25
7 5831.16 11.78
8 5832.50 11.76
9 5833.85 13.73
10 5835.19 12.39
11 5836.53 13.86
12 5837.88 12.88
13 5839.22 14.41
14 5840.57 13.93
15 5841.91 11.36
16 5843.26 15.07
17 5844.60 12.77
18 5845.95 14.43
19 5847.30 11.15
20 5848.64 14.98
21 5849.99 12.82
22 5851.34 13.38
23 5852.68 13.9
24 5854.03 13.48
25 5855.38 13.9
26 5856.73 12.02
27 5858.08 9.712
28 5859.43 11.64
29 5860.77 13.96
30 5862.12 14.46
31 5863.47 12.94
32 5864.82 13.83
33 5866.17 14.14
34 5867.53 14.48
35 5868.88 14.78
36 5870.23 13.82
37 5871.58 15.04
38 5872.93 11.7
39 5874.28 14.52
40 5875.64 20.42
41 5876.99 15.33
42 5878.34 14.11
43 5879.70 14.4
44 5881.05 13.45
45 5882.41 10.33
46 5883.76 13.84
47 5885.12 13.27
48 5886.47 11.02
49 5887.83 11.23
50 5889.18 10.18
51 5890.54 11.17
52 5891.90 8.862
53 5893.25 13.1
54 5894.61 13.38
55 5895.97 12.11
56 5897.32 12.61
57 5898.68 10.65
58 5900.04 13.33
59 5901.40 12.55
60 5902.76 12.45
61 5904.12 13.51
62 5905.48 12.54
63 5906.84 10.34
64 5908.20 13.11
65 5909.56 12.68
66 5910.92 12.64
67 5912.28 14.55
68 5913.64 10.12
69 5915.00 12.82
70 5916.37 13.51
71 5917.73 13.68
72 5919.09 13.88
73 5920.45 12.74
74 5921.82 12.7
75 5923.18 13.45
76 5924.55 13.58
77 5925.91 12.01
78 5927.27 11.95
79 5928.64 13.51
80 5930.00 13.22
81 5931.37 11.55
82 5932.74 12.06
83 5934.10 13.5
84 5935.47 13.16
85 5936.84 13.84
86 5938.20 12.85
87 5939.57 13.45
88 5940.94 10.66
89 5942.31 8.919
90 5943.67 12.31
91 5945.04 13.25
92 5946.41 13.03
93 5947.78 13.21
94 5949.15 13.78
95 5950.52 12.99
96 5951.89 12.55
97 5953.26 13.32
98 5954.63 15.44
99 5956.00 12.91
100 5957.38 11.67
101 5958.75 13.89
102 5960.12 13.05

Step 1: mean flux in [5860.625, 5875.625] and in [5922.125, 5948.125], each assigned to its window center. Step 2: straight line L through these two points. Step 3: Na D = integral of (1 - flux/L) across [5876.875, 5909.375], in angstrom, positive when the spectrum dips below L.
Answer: 3.13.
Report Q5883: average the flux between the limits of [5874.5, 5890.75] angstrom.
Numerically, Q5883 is 13.3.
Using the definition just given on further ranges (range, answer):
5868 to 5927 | 12.9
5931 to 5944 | 12.2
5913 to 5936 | 12.8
